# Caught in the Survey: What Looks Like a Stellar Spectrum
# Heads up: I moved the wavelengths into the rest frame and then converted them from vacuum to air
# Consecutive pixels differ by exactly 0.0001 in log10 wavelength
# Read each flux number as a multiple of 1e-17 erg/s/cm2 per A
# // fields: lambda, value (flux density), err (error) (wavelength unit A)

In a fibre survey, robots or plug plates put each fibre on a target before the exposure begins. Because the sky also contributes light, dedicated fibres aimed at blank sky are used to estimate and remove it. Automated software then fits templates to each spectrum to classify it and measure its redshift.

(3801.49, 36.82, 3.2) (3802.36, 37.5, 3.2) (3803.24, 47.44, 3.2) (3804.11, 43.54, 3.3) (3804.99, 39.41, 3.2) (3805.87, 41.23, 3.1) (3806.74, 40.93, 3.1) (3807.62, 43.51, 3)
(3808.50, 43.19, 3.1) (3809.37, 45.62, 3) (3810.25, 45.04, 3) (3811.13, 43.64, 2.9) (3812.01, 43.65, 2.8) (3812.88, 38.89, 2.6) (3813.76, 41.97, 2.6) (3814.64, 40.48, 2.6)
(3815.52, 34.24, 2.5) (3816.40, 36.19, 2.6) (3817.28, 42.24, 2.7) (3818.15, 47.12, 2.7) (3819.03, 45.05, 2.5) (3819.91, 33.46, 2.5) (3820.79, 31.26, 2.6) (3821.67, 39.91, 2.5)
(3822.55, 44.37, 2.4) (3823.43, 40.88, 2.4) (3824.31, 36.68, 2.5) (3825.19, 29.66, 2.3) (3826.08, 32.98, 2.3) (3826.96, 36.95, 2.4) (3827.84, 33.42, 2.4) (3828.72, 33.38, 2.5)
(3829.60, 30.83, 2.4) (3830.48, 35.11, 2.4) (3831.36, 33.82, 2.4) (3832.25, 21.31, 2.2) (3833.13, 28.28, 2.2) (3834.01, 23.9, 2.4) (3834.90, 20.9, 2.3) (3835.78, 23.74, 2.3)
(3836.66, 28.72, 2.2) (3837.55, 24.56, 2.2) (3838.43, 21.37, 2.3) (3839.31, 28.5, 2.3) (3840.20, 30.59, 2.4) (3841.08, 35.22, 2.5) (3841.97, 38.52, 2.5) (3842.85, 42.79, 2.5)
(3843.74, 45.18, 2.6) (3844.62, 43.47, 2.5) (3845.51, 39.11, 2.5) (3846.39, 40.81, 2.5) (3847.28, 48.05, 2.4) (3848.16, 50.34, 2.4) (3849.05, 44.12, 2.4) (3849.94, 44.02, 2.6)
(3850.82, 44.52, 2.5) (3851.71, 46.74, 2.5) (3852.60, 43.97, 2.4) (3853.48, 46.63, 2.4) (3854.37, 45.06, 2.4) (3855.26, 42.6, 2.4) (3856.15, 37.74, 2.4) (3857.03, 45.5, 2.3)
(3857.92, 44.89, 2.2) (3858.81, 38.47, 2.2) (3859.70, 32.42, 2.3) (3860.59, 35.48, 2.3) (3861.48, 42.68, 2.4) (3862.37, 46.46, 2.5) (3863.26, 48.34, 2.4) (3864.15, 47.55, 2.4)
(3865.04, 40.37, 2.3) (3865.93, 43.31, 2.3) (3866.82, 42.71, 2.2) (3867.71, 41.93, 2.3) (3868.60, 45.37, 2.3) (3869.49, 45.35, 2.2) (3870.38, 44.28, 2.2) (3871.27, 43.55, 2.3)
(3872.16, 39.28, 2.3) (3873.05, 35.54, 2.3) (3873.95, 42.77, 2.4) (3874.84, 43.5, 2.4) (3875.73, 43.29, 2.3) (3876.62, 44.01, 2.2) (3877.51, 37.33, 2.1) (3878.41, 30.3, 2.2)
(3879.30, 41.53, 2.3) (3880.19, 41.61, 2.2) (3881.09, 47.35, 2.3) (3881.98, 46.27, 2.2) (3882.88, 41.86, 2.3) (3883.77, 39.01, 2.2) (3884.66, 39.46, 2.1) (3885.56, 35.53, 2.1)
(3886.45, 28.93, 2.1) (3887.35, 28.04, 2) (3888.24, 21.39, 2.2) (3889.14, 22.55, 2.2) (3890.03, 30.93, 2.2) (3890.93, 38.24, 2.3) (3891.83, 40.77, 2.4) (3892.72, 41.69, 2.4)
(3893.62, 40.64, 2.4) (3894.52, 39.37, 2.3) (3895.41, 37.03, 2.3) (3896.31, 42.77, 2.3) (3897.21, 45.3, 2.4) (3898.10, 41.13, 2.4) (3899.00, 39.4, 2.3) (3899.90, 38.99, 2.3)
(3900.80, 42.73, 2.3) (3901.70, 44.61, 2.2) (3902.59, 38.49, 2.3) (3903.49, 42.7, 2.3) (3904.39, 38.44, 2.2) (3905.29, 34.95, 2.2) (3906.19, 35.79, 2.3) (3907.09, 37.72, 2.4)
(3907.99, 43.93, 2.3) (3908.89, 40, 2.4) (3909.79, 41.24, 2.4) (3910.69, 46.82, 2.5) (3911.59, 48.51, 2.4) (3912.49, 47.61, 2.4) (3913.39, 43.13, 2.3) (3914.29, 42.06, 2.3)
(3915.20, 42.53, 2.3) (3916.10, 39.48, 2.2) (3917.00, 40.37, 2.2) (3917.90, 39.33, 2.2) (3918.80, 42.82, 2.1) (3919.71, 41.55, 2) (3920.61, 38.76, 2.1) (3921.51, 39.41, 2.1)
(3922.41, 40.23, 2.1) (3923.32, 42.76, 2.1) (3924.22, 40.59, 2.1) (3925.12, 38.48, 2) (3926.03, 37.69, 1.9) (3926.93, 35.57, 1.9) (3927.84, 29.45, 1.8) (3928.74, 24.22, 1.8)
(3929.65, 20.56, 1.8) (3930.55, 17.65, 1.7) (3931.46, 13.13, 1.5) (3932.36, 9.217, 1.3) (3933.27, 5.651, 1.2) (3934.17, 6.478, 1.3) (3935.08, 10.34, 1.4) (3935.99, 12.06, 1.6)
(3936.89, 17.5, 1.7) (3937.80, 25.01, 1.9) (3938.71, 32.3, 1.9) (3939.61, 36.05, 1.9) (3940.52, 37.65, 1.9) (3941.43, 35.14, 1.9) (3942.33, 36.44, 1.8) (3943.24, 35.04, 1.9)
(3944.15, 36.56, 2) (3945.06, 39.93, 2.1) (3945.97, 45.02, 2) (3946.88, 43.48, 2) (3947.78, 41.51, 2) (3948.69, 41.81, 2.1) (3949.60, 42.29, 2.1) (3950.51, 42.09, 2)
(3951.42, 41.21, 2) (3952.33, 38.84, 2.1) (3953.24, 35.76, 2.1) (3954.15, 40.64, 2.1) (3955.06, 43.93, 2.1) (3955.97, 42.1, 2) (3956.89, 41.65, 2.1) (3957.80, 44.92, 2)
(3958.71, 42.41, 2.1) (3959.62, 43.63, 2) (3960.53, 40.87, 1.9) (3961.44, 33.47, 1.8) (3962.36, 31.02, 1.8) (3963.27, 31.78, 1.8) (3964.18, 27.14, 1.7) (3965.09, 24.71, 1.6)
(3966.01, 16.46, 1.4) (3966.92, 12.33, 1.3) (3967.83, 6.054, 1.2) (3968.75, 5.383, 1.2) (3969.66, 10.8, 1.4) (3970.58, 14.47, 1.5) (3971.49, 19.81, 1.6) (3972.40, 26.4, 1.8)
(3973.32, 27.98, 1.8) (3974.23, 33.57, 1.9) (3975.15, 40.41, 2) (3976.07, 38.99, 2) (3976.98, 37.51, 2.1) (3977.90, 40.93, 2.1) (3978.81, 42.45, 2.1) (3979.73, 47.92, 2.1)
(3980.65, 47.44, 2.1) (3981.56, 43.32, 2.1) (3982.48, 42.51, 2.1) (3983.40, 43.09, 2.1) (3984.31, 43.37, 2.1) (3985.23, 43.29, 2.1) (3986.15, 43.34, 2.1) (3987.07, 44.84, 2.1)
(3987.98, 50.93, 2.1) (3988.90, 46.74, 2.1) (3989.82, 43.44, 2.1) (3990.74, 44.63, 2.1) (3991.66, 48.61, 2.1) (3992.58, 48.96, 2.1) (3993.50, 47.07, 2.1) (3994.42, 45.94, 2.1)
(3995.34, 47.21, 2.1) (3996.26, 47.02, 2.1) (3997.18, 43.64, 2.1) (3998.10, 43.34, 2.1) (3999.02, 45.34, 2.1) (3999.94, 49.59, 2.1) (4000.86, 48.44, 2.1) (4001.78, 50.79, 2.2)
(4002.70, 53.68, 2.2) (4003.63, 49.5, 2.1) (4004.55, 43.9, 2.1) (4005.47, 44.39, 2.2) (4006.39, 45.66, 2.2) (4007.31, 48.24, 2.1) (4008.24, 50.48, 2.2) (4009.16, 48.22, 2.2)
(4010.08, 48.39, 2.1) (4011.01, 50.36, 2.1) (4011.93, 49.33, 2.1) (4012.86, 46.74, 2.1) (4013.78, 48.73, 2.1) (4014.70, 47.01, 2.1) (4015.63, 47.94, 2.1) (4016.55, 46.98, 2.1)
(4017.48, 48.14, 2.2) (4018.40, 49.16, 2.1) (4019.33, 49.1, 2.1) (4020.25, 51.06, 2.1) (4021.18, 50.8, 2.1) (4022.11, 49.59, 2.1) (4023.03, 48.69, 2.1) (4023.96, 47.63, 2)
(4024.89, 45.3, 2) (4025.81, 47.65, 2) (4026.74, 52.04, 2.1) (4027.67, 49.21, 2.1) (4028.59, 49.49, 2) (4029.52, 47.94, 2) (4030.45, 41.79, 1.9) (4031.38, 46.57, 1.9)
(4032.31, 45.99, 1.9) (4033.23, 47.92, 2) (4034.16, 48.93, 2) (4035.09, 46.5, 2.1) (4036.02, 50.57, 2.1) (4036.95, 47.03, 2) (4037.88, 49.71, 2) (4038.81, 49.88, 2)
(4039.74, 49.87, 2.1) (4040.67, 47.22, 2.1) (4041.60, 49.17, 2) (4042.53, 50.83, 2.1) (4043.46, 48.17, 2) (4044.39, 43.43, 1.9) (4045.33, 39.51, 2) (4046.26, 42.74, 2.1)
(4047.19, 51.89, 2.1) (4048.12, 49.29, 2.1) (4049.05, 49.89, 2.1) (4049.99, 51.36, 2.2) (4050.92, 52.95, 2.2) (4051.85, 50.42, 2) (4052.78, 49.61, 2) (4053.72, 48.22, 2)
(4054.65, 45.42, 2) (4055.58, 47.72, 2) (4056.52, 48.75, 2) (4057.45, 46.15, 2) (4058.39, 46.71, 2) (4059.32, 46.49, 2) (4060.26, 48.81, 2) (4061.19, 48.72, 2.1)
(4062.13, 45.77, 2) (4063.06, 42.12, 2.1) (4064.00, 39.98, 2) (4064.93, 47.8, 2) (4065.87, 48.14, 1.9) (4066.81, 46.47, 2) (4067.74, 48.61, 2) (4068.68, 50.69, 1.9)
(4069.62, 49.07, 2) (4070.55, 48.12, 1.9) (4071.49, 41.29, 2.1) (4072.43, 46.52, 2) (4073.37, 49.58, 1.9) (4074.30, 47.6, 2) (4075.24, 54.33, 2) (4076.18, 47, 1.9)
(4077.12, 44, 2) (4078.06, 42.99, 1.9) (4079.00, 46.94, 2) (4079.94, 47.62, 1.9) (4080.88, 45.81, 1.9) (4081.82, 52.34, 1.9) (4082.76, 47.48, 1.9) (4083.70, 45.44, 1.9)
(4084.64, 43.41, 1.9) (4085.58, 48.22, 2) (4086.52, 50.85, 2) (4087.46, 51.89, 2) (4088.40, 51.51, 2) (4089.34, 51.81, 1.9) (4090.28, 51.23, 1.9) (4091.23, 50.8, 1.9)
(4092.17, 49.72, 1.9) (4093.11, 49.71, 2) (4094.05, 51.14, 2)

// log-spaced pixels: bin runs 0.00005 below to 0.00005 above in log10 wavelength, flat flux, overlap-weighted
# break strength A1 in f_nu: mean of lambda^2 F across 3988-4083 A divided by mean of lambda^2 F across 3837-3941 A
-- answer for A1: 1.4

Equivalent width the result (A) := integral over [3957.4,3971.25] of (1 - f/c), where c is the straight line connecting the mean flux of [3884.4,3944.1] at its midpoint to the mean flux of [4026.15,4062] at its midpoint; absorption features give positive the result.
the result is 4.9 A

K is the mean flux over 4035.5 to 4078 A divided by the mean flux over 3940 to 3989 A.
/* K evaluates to 1.3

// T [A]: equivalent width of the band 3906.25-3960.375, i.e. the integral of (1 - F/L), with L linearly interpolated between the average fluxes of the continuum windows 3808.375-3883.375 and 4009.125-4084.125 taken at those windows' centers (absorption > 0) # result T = 9.2 A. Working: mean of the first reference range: 39.2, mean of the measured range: 35.7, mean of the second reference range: 47.8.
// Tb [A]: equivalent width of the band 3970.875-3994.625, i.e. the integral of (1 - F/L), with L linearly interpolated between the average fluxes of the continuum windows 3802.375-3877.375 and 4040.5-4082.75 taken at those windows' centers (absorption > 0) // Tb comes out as 1.7 A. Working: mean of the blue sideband 39.3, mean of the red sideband 47.5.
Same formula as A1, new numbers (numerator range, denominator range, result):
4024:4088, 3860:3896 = 1.32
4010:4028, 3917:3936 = 1.79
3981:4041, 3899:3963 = 1.37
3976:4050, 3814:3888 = 1.33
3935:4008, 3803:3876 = 1.04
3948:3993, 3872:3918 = 0.96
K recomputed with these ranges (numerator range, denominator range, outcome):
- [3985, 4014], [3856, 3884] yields 1.13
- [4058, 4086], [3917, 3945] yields 1.59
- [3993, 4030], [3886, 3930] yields 1.25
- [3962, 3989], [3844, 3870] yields 0.75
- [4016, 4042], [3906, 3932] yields 1.29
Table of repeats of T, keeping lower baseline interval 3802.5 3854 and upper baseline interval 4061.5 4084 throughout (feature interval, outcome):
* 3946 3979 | 7.5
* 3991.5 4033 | -3.0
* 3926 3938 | 6.8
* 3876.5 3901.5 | 1.4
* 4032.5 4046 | -0.6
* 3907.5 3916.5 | -0.5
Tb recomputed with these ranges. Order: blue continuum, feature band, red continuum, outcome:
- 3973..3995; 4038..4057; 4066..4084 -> -0.9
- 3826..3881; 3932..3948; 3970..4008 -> 5.2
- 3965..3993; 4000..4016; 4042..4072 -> -3.6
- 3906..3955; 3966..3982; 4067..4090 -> 4.2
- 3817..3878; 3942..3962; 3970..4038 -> 1.2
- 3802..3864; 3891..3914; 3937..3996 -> -2.2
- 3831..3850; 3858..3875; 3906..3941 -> -4.2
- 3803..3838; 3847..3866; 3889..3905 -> -2.8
